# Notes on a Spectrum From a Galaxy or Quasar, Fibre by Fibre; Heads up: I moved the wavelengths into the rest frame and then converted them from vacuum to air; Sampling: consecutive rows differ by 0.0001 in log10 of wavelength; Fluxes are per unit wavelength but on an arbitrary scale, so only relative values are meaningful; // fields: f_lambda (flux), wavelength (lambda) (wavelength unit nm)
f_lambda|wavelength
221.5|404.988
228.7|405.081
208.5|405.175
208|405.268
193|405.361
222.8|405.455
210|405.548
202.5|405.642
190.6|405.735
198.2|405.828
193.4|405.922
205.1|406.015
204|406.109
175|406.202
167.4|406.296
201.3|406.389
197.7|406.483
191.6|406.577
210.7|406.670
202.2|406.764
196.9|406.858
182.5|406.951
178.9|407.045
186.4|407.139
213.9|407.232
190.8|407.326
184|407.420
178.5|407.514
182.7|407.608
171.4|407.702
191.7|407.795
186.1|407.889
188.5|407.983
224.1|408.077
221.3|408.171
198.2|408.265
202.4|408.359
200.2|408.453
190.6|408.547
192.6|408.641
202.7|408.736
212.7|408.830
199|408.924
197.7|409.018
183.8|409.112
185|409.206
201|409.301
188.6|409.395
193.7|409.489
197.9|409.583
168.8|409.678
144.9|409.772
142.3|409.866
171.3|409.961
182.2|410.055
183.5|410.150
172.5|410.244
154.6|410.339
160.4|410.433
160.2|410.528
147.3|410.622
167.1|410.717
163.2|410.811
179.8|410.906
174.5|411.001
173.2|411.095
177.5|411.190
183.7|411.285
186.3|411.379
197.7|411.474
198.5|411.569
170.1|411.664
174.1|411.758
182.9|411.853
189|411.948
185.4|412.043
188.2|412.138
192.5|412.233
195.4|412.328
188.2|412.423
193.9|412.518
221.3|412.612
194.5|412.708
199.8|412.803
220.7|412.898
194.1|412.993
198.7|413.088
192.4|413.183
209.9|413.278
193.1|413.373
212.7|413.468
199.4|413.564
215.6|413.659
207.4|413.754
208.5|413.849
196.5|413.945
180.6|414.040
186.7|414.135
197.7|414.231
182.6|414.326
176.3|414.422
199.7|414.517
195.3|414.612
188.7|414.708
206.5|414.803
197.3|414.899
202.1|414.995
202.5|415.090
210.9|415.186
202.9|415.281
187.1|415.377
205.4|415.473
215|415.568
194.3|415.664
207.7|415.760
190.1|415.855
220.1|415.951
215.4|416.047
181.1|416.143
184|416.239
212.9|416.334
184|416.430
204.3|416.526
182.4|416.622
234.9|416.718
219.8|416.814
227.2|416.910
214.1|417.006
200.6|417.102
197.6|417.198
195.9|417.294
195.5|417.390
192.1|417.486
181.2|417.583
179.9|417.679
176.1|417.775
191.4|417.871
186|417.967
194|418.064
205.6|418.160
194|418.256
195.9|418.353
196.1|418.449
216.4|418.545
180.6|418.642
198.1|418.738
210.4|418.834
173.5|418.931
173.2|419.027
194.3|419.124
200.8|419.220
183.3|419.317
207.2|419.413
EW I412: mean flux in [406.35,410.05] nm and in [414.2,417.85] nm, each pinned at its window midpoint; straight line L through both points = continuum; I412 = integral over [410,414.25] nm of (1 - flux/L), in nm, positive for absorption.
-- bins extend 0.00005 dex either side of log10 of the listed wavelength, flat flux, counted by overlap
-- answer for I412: 0.16 nm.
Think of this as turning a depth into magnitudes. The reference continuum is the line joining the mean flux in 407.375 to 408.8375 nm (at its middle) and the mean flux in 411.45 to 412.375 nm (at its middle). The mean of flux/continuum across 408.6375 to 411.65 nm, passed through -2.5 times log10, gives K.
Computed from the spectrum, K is 0.068 mag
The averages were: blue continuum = 195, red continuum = 187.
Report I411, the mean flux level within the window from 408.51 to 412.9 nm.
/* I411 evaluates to 183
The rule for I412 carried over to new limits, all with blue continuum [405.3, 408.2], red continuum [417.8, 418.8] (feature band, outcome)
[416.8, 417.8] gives -0.01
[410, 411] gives 0.14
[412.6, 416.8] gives -0.10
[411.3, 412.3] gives 0.04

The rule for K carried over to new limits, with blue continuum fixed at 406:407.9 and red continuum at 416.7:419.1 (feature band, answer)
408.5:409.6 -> -0.02 mag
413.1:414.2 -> -0.03 mag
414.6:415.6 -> -0.03 mag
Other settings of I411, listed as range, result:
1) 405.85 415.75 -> 191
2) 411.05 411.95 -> 183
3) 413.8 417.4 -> 200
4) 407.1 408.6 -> 195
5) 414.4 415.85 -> 200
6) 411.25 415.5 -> 196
